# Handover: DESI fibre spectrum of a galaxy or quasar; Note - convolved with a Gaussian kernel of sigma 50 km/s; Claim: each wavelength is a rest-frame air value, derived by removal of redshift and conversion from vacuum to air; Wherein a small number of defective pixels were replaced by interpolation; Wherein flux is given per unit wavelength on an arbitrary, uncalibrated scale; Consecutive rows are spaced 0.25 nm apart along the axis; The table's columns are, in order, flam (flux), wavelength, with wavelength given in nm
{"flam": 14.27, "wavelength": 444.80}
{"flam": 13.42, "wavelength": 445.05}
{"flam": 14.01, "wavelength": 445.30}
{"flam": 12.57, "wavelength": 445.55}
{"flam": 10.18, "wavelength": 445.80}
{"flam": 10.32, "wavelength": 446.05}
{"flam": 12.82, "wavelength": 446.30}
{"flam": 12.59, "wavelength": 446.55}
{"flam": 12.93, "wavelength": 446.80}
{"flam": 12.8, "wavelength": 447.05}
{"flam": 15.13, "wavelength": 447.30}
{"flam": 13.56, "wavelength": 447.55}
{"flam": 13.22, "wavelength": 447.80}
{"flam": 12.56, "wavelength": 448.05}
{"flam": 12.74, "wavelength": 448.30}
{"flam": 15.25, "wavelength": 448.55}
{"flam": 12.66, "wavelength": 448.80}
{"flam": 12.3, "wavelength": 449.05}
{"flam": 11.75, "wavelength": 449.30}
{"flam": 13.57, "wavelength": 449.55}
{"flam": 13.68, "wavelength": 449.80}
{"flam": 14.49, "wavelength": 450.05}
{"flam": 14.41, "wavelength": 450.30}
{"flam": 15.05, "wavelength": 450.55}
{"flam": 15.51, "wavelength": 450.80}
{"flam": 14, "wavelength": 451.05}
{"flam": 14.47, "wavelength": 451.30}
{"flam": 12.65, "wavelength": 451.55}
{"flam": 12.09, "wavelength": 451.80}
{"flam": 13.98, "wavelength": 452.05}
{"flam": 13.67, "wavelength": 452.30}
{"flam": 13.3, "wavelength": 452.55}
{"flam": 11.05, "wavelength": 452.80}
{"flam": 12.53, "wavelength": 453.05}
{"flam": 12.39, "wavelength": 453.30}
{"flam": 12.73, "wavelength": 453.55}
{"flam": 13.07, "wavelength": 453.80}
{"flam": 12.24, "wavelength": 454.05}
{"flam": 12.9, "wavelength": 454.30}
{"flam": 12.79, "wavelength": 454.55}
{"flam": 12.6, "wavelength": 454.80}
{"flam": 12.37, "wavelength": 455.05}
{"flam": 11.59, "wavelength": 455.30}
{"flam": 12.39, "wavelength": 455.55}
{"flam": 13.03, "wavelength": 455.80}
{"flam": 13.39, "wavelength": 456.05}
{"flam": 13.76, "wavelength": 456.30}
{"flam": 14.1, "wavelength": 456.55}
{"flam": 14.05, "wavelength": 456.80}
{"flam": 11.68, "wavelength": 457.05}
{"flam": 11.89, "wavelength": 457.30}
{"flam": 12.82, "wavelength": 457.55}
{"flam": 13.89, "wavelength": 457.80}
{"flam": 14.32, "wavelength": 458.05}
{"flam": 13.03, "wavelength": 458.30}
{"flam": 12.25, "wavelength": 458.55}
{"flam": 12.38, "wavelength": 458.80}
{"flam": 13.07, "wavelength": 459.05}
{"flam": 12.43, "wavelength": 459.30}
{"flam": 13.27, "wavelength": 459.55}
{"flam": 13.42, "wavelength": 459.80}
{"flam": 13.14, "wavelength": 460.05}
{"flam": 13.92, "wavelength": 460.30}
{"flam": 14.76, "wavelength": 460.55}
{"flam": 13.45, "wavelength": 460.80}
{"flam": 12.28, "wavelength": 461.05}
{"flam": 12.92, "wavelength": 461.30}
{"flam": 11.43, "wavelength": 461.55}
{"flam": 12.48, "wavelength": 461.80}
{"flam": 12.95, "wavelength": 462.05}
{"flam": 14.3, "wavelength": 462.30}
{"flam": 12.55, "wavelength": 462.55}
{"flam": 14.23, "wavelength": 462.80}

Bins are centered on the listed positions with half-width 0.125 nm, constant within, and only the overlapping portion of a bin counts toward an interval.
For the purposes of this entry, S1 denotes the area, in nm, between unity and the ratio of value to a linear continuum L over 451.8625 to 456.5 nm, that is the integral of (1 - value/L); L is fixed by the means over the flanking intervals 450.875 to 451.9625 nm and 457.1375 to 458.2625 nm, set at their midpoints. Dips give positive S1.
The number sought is 0.19 nm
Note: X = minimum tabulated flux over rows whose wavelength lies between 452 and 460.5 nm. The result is 11.05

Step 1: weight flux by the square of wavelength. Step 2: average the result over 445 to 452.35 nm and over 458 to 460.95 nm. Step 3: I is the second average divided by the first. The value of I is 1.0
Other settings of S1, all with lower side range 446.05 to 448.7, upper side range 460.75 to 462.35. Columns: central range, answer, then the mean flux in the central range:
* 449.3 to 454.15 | -0.116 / 13.4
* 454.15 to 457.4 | 0.028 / 12.8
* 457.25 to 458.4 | -0.038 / 13.3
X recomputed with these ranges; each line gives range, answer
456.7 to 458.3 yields 11.68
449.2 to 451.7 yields 11.75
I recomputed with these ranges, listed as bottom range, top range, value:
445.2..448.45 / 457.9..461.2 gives 1.10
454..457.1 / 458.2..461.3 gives 1.04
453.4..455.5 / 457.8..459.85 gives 1.06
